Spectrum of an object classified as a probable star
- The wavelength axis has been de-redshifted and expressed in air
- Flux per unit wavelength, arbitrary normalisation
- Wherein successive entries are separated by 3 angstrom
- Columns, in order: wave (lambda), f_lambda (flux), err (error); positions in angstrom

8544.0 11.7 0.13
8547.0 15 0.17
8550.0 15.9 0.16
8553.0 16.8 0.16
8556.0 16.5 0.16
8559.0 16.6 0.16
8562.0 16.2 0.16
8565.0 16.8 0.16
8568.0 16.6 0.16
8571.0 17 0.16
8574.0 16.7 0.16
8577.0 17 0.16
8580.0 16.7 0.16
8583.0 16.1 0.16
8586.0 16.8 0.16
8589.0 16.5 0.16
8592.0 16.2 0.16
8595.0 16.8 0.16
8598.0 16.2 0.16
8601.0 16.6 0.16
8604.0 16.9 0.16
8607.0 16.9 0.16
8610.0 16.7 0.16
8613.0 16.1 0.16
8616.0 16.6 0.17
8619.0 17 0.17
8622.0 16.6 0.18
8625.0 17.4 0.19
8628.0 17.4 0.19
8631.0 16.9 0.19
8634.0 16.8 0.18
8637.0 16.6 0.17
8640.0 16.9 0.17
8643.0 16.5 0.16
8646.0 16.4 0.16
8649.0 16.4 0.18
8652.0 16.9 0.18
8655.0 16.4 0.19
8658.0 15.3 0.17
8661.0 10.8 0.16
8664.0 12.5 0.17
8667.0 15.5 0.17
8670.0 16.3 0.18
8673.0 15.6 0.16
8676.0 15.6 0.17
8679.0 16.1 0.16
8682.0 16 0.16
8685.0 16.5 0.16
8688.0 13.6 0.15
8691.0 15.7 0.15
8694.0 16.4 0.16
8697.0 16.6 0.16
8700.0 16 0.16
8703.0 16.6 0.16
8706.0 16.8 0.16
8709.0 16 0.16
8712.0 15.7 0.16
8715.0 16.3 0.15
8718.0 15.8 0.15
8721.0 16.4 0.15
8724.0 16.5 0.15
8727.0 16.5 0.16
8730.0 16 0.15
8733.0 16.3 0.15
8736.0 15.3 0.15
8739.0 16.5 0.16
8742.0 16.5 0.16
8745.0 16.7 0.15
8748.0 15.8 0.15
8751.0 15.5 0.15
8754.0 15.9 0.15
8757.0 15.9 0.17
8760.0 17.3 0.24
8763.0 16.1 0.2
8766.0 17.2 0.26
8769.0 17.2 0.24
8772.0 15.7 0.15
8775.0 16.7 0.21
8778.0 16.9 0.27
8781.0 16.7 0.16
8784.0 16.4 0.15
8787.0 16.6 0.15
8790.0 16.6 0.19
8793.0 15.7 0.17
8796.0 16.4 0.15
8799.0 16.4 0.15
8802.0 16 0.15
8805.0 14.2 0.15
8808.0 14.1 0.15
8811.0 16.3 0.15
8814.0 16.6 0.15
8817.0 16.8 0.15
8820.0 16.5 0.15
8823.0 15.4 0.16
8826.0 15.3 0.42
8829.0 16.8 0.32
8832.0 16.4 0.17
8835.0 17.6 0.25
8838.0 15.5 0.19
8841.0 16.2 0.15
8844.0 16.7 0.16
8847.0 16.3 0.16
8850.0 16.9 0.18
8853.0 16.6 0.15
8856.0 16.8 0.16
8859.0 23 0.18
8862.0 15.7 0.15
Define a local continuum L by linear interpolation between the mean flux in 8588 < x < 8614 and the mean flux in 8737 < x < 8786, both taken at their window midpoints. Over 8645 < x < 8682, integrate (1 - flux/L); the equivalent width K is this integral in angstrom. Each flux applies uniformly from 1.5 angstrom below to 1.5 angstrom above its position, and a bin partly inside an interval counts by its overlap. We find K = 2.6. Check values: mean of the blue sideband 16.6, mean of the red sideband 16.4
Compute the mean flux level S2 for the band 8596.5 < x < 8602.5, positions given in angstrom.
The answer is 16.4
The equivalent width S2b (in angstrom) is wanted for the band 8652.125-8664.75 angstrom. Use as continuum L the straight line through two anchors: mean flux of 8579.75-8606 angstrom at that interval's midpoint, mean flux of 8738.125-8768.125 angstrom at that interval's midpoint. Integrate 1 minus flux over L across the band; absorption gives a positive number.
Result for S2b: 1.76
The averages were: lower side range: 16.5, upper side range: 16.4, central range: 14.2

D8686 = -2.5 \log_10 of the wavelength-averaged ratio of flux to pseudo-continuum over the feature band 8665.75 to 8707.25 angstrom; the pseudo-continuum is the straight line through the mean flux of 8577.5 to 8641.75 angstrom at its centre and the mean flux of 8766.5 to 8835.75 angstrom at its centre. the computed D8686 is 0.04 mag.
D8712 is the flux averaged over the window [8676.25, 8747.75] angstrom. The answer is 16.1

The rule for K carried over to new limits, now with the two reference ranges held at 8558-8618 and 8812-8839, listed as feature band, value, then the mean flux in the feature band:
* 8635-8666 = 2.0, 15.5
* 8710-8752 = 0.8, 16.1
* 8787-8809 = 0.9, 15.7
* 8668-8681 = 0.5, 15.9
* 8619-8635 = -0.4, 17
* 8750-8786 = -0.2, 16.5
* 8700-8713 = 0.2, 16.3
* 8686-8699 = 0.7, 15.6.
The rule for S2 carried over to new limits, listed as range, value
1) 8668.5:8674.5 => 16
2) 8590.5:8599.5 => 16.4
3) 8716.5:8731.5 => 16.2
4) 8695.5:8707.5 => 16.5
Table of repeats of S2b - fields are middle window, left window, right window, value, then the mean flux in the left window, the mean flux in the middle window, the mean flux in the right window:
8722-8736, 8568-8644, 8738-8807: 0.2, 16.7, 16.2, 16.3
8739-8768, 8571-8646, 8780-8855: 0.0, 16.7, 16.3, 16.2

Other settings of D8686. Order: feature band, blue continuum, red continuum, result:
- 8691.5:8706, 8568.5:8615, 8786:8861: 0.01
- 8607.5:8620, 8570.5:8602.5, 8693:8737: -0.01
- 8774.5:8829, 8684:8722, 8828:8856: 0.02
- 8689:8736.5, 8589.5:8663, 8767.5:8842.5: 0.01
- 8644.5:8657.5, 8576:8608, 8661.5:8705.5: -0.03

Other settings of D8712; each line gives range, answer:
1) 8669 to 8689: 15.7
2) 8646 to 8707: 15.6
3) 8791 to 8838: 16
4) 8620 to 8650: 16.8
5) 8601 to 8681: 16.1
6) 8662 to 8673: 14.7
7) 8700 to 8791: 16.3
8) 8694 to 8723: 16.3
